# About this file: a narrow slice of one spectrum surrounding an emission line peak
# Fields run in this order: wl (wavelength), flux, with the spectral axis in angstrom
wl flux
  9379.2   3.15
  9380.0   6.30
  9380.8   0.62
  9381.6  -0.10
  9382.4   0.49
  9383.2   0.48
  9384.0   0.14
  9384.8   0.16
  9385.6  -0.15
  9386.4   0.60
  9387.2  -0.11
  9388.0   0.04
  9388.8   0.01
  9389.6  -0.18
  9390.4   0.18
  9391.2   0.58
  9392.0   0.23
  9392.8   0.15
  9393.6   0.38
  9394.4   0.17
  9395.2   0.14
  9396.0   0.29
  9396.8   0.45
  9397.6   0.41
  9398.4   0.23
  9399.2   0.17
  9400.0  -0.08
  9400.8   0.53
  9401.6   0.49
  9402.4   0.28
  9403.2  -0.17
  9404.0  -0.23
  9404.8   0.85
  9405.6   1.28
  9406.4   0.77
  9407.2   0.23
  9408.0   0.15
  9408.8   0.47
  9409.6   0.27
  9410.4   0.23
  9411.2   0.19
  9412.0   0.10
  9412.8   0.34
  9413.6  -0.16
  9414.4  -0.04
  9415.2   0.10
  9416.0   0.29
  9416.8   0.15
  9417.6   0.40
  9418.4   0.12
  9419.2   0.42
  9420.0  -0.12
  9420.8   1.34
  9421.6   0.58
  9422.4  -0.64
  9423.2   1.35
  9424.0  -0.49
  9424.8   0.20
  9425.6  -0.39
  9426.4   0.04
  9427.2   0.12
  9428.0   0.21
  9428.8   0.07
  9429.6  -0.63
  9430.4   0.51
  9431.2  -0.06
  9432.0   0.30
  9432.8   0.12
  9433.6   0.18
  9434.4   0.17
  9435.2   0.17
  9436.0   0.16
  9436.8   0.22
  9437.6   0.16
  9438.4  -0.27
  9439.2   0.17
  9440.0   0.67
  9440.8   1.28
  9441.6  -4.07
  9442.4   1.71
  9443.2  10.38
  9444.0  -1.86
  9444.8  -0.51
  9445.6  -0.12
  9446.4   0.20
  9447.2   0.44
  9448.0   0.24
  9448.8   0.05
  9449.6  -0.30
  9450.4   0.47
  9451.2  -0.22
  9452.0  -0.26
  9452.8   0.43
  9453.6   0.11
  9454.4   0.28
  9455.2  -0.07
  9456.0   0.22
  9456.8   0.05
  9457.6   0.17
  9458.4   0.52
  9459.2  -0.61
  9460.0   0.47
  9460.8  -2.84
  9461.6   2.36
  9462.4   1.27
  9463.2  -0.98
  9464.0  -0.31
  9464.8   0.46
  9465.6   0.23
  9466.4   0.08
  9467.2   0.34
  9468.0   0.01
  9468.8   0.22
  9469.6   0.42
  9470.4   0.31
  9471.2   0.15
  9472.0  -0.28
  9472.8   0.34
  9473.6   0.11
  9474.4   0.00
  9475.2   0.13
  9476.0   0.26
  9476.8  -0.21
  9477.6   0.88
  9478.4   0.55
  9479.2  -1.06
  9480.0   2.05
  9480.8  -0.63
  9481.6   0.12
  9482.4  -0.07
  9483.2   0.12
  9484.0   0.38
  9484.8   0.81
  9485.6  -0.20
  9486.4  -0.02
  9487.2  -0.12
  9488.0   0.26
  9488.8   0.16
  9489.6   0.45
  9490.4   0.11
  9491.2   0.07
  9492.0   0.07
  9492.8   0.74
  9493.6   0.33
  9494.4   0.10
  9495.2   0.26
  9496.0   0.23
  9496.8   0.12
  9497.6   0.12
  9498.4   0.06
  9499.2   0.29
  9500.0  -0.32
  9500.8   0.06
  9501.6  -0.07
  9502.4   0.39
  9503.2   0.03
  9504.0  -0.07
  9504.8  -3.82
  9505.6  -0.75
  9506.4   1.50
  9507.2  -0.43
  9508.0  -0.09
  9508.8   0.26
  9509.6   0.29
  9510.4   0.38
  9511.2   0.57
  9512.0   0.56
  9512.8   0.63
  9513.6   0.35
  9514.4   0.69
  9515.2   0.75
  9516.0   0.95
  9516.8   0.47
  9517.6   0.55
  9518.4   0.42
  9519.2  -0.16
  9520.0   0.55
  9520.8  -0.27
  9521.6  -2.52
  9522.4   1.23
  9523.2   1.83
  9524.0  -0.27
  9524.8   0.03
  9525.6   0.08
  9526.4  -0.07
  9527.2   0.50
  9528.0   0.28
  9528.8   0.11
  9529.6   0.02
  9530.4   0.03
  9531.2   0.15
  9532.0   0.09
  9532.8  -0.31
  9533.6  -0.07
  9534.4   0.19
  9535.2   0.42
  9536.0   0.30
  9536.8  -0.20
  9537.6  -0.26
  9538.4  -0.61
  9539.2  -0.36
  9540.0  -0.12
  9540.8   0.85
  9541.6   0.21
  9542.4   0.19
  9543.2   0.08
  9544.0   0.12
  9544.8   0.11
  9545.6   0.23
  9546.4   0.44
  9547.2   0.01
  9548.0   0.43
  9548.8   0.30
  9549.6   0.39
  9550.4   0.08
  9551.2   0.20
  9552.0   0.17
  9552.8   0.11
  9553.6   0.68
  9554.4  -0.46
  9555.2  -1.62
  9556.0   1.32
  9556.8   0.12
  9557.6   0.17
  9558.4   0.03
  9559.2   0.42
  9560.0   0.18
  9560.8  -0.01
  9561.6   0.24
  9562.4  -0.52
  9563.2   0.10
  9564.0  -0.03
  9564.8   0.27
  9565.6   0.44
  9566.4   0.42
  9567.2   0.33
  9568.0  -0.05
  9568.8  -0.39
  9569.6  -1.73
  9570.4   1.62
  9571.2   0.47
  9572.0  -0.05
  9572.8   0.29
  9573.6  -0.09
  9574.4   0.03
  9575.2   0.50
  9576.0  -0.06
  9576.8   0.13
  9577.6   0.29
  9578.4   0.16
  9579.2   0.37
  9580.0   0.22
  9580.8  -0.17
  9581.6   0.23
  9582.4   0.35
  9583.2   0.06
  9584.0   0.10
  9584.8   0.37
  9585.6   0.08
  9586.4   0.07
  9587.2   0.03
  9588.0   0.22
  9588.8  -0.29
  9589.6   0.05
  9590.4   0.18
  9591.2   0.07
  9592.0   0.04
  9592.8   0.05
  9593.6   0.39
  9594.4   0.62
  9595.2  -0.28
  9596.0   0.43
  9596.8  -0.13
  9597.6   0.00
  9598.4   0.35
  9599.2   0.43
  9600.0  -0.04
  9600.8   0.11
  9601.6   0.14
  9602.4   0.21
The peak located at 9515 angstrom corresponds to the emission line H-gamma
